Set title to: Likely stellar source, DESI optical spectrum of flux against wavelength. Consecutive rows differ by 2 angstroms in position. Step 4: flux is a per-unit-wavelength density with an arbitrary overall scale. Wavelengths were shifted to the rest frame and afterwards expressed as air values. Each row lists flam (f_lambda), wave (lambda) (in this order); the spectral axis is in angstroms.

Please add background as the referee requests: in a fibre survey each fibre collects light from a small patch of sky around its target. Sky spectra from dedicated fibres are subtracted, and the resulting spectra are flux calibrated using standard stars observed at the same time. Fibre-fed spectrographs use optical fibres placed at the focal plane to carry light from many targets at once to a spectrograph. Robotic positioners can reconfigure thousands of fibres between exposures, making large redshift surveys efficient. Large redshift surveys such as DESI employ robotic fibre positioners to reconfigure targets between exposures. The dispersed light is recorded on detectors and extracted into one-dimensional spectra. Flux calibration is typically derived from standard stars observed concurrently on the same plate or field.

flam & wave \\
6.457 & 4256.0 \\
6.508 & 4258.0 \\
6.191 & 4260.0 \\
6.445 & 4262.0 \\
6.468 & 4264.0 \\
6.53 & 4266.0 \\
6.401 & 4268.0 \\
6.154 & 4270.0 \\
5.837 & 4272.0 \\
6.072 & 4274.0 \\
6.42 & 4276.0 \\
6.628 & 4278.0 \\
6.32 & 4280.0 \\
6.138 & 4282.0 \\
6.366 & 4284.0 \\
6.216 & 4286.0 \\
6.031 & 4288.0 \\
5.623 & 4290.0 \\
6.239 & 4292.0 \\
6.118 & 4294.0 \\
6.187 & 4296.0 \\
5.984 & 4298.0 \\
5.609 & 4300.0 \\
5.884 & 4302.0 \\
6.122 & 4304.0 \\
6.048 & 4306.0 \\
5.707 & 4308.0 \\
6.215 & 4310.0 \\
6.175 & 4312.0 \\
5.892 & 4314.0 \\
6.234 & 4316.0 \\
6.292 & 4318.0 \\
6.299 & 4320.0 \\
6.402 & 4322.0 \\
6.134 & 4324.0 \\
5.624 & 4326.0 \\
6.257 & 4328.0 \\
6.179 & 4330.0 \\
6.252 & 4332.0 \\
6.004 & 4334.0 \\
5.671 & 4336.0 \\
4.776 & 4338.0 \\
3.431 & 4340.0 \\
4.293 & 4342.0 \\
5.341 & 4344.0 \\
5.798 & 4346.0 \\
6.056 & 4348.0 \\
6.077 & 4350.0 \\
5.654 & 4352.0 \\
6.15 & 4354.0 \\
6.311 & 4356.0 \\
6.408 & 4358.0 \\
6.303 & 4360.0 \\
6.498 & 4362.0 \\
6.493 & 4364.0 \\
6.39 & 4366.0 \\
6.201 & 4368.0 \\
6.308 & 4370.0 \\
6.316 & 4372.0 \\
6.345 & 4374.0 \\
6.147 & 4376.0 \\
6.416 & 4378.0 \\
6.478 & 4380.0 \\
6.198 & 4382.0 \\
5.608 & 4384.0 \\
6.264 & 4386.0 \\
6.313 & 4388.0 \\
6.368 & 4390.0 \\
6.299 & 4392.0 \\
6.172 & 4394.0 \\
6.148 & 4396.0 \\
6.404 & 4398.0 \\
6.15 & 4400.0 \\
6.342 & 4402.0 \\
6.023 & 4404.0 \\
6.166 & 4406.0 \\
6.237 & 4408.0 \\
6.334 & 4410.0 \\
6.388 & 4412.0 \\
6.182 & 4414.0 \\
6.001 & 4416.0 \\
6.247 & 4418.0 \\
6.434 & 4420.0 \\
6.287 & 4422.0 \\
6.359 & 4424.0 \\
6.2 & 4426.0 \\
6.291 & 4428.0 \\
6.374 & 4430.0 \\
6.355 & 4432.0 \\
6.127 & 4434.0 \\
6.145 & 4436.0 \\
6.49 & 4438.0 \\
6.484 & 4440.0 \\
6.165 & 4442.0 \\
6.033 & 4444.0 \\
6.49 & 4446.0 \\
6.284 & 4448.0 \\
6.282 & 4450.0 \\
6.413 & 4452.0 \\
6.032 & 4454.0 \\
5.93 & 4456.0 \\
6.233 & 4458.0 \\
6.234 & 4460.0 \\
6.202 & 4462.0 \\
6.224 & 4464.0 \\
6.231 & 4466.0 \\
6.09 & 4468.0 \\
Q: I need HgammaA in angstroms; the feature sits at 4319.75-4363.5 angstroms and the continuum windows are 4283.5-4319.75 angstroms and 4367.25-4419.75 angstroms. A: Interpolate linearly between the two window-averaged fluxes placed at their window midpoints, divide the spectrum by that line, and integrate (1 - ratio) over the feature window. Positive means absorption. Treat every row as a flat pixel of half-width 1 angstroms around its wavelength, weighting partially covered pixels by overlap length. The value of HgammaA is 2.3 angstroms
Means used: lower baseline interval 6.05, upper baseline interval 6.24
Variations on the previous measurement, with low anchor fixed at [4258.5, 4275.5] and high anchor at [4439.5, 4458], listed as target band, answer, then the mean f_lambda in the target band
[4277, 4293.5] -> 0.20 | 6.19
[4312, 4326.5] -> 0.27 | 6.15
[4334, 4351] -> 2.79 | 5.23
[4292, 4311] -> 0.81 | 6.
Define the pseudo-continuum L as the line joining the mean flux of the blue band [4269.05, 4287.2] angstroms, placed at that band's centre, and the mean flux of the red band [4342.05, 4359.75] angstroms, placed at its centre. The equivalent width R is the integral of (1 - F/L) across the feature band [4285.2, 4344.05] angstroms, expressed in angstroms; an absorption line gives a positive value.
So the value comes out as 2.2 angstroms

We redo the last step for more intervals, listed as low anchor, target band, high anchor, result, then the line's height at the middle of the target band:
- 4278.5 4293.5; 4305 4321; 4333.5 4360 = -0.6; 5.89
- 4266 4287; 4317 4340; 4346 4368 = 1.3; 6.23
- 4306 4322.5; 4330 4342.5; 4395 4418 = 2.0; 6.16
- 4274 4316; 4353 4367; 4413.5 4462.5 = -0.4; 6.17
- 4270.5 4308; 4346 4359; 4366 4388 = 0.2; 6.2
